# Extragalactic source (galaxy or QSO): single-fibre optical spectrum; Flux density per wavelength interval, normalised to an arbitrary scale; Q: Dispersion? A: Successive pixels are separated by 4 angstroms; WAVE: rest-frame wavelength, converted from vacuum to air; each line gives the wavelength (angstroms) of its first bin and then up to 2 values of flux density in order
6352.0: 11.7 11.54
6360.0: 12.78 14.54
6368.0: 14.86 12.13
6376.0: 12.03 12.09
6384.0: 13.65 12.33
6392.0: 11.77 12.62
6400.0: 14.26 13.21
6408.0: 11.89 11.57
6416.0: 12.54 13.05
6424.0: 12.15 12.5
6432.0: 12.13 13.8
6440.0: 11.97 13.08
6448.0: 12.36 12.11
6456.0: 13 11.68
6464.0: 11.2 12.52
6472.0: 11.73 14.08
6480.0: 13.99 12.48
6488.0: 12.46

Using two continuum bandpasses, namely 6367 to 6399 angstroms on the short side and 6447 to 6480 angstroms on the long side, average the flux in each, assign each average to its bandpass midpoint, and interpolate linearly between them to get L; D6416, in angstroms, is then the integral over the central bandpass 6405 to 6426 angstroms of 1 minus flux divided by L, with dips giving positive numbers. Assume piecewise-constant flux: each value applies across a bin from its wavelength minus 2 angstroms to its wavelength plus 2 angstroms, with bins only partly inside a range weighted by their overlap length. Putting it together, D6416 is 0.48 angstroms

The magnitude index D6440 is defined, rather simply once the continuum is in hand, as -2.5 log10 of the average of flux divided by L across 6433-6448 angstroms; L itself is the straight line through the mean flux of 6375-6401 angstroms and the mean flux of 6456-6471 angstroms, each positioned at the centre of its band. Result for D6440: -0.06 mag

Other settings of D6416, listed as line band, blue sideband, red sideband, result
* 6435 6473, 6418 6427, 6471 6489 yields 1.5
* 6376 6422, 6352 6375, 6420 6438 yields 0.8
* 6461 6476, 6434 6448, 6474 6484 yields 1.5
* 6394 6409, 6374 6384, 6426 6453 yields -0.7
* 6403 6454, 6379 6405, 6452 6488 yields 1.0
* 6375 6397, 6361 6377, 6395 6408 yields 1.5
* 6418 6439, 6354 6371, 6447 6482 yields 0.2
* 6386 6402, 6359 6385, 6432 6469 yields 0.2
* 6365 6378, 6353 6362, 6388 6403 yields -0.8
